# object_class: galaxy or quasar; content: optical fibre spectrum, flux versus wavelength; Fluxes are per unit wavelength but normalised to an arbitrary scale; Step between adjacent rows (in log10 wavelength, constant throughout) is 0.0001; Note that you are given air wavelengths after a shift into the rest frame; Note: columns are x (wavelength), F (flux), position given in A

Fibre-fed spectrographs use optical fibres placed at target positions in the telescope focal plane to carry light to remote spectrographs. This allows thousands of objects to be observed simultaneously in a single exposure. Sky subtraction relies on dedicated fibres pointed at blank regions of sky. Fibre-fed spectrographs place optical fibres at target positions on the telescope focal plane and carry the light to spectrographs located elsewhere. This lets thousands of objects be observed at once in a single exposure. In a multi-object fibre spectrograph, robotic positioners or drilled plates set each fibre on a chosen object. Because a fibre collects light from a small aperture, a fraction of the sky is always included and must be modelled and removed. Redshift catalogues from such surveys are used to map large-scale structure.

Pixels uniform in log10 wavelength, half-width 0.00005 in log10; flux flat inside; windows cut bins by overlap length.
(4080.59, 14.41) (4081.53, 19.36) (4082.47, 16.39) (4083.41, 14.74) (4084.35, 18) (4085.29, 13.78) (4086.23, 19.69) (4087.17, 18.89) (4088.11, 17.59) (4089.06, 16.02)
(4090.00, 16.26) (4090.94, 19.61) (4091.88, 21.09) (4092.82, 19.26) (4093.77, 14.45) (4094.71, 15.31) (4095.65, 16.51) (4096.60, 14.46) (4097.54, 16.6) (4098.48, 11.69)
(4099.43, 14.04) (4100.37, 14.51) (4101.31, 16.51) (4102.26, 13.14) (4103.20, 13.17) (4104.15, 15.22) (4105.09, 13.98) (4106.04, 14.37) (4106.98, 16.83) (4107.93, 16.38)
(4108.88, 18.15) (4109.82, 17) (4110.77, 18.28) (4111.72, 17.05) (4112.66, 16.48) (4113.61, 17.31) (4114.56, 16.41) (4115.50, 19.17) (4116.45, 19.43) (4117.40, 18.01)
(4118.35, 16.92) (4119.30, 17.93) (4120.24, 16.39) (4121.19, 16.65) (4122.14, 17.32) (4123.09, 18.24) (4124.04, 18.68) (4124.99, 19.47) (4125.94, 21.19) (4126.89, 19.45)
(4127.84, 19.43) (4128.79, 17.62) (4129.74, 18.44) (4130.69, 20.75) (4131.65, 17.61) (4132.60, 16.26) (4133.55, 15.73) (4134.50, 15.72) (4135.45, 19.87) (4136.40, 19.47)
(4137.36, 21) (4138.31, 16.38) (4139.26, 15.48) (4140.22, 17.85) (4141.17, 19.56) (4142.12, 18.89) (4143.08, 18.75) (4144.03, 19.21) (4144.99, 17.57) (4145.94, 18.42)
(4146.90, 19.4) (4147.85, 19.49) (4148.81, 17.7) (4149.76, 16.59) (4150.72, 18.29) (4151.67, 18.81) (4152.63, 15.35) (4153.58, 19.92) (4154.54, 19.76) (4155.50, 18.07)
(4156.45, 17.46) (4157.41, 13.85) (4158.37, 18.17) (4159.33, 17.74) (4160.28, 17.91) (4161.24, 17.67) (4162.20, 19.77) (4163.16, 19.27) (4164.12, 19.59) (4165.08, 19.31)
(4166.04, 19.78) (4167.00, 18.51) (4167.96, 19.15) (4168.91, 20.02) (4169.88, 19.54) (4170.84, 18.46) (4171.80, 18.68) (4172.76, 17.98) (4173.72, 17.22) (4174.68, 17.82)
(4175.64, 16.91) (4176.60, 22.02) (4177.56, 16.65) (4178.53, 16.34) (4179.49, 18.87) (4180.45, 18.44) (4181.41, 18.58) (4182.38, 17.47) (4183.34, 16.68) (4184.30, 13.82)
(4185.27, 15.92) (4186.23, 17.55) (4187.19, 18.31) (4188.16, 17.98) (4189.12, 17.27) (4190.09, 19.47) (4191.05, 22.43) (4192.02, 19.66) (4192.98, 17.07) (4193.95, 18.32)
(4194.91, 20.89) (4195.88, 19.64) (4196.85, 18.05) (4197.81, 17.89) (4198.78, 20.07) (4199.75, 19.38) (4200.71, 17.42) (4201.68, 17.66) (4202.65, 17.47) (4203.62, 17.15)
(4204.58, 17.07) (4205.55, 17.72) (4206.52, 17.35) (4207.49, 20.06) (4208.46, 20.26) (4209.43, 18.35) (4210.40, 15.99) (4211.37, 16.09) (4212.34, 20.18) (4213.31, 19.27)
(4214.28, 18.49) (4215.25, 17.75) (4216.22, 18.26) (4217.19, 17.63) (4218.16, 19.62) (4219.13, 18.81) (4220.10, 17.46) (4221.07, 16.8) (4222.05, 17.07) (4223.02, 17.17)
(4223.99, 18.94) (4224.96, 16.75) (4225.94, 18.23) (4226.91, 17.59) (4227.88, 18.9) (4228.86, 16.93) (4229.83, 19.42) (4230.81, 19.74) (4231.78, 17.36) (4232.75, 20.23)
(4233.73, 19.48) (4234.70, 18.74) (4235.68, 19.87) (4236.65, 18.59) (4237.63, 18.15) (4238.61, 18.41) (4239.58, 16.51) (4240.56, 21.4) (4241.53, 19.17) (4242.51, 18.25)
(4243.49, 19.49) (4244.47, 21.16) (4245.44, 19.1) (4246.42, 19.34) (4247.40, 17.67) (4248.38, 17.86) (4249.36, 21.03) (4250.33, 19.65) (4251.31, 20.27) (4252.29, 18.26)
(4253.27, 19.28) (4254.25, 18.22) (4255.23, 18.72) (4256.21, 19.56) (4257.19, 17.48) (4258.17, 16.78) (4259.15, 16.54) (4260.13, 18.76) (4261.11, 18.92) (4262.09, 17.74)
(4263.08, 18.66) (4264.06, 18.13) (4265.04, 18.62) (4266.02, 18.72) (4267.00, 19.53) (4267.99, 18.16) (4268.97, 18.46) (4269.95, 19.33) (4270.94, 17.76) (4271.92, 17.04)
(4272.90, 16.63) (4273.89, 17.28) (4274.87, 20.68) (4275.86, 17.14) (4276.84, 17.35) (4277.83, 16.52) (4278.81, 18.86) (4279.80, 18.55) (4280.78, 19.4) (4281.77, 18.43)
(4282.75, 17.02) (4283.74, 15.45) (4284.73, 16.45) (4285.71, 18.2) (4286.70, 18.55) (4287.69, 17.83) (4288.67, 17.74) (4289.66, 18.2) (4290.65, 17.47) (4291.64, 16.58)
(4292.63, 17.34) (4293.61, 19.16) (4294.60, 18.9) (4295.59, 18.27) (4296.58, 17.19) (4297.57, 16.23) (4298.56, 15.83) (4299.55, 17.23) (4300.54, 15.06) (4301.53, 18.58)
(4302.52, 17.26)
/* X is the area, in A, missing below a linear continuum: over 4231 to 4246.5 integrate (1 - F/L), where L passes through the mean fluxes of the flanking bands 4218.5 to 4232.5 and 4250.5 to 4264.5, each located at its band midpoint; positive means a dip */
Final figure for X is -0.8 A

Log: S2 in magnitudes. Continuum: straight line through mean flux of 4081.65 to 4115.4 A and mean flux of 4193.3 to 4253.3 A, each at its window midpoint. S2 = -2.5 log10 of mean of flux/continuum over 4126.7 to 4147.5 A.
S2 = -0.08 mag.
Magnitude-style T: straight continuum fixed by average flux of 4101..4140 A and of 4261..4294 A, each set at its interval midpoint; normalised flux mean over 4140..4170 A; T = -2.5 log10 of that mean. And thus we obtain -0.06 mag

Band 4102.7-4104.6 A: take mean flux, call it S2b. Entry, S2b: 14.2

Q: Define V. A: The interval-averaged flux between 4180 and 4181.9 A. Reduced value 18.5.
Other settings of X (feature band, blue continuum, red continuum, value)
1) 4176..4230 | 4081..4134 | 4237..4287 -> -0.8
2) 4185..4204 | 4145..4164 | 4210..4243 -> -0.3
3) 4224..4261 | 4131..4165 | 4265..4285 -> -1.5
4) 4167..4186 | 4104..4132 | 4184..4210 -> 0.2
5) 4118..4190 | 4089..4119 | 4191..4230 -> -3.7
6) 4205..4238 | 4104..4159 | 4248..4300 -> -0.6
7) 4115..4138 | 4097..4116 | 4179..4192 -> -2.8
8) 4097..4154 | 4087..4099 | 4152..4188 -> -0.5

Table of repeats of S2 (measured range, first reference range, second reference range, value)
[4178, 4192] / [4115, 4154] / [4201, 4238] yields 0.02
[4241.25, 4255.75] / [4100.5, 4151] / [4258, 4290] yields -0.07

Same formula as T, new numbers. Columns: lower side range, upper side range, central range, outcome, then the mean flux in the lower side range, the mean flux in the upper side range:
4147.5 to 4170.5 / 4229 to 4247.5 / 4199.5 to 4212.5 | 0.05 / 18.4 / 19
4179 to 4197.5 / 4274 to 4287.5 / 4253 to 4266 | -0.02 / 18.2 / 17.9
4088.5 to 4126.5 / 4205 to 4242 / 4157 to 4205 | -0.03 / 16.7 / 18.4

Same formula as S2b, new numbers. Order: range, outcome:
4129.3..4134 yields 17.7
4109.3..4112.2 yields 17.5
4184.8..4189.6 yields 17.4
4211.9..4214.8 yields 19.3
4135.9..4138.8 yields 18.9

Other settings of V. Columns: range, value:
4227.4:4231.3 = 18.7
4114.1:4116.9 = 18.4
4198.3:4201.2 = 19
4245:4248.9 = 18.5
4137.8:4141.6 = 17.3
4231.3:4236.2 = 19.2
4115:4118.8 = 18.4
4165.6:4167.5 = 19.1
